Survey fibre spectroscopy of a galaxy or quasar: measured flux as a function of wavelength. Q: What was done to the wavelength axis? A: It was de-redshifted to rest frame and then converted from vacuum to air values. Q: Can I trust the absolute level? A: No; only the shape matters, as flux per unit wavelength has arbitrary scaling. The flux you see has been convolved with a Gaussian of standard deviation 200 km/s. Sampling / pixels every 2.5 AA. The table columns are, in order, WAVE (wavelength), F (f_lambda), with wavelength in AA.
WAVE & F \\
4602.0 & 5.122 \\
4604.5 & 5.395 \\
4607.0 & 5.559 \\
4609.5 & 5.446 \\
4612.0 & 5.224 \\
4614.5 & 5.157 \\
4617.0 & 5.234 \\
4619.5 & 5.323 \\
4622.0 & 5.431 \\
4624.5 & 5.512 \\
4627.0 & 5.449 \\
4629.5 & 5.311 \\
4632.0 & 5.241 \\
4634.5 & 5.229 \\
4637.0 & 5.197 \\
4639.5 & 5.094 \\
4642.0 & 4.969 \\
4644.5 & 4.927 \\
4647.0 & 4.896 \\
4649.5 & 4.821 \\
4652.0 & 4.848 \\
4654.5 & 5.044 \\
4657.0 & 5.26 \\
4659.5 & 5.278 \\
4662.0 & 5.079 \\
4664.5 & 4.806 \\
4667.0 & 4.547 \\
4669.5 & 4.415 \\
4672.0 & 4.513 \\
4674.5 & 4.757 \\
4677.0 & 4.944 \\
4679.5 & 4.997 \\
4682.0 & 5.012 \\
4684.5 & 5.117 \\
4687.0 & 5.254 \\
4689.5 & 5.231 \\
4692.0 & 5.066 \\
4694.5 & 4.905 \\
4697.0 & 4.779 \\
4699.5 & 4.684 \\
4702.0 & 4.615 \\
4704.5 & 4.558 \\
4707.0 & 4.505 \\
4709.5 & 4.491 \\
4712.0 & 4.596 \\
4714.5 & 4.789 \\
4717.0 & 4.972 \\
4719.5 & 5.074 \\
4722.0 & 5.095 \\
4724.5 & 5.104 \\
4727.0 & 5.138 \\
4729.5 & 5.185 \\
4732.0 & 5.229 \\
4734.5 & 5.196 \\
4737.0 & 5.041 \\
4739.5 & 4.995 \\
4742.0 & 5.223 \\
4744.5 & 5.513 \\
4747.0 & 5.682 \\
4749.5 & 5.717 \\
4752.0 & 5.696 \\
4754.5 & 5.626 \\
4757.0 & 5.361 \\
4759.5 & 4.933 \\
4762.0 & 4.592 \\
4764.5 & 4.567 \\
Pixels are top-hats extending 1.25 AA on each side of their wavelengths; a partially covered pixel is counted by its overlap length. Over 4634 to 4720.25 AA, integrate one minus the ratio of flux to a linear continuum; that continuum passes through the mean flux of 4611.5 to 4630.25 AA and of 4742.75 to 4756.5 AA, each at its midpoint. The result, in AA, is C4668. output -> 9.0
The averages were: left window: 5.33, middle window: 4.89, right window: 5.62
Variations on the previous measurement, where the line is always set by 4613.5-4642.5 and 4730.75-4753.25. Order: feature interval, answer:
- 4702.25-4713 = 1.6 AA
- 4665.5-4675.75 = 1.4 AA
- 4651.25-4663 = 0.4 AA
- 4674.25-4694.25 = 1.0 AA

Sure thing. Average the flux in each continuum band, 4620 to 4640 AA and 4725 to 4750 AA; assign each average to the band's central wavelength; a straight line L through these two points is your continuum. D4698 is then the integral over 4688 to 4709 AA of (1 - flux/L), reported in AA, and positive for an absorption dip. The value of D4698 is 1.99 AA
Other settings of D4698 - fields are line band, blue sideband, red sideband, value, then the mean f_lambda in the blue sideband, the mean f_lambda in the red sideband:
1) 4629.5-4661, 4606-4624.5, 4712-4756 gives 1.4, 5.35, 5.23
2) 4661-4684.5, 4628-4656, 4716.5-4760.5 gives 1.5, 5.06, 5.27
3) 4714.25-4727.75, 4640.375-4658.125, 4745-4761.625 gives 0.7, 4.97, 5.46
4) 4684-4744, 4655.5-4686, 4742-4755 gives 3.8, 4.9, 5.61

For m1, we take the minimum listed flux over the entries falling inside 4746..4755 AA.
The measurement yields 5.626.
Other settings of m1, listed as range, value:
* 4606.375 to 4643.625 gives 4.969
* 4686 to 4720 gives 4.491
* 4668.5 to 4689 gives 4.415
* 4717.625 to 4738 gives 5.041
